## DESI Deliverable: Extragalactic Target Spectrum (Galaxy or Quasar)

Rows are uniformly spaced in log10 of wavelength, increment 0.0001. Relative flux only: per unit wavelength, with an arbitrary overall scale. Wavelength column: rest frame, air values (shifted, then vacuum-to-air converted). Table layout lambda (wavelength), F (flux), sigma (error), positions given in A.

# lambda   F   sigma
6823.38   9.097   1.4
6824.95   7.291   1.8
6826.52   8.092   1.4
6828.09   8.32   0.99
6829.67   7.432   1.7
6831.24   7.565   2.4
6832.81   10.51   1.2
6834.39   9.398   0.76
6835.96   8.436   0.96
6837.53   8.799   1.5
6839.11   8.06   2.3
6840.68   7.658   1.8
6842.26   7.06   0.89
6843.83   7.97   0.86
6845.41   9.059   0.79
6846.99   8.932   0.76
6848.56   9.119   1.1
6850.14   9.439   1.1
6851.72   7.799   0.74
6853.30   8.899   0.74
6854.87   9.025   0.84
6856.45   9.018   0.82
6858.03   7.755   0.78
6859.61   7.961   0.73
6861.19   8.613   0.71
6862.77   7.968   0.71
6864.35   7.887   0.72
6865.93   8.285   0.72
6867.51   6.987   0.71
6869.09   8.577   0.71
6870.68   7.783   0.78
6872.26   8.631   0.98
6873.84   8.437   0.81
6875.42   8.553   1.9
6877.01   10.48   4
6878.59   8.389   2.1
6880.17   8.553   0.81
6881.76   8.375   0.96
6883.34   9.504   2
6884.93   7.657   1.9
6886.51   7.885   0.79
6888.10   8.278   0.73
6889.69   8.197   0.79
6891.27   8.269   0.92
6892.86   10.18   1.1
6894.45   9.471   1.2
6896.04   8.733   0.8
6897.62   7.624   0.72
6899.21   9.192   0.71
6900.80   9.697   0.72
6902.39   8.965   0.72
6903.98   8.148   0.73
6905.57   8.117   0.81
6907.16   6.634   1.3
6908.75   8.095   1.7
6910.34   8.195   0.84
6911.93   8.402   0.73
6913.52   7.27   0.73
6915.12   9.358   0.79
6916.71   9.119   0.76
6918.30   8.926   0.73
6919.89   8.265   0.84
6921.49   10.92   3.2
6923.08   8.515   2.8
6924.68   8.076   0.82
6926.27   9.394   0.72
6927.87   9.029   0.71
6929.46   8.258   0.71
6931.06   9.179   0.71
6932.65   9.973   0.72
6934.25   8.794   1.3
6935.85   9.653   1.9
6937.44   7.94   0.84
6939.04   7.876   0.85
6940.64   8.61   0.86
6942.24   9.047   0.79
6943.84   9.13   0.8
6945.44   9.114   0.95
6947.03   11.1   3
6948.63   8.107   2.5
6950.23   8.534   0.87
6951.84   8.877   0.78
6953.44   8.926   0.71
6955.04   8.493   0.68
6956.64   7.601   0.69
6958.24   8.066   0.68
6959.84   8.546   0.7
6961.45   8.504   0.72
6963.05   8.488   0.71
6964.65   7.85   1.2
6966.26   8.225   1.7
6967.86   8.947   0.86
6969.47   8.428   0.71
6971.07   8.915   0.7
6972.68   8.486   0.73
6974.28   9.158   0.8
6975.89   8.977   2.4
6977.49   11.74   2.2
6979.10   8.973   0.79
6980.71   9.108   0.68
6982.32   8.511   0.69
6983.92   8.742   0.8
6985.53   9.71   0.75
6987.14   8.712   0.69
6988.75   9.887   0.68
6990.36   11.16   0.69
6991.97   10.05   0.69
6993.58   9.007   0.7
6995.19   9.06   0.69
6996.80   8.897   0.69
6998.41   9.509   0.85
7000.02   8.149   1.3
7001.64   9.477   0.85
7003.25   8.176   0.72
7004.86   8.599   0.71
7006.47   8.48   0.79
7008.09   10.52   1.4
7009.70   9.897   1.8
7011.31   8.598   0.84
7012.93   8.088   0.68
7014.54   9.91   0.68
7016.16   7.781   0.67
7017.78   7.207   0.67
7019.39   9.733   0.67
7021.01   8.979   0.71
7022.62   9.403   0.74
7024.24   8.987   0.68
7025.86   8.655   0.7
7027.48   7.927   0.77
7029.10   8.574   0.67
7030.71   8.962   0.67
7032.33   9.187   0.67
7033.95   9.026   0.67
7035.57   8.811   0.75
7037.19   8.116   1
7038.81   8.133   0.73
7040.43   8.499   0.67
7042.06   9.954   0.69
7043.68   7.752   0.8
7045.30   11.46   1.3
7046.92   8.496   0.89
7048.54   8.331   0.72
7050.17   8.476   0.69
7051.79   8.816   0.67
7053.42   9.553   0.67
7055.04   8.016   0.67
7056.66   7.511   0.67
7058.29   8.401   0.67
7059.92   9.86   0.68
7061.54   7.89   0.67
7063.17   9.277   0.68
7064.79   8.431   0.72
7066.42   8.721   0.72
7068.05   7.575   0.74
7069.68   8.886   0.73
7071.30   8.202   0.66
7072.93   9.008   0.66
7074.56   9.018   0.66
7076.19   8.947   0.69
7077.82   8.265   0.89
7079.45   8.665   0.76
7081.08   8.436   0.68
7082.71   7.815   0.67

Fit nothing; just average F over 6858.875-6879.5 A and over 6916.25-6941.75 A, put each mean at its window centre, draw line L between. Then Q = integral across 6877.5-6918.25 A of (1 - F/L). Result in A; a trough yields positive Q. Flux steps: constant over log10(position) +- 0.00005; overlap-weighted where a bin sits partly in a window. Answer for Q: 0.48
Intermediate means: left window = 8.35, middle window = 8.52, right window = 8.91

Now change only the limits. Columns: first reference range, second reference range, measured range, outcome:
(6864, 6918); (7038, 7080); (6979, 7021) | -2.2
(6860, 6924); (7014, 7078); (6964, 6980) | -0.7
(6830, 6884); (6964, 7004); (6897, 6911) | 0.7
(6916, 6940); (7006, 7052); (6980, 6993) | -0.9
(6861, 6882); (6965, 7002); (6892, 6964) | 0.4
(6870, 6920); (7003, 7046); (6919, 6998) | -2.4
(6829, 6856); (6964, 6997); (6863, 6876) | 0.8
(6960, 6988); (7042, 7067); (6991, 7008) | -0.3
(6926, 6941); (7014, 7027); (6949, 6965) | 0.8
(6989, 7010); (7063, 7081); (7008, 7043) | 0.9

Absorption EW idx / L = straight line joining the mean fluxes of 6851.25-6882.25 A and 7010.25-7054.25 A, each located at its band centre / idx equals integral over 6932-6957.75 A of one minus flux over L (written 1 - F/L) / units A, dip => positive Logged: -0.8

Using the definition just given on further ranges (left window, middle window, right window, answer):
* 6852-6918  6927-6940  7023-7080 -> -0.5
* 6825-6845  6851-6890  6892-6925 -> 0.3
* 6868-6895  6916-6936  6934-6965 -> -0.9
